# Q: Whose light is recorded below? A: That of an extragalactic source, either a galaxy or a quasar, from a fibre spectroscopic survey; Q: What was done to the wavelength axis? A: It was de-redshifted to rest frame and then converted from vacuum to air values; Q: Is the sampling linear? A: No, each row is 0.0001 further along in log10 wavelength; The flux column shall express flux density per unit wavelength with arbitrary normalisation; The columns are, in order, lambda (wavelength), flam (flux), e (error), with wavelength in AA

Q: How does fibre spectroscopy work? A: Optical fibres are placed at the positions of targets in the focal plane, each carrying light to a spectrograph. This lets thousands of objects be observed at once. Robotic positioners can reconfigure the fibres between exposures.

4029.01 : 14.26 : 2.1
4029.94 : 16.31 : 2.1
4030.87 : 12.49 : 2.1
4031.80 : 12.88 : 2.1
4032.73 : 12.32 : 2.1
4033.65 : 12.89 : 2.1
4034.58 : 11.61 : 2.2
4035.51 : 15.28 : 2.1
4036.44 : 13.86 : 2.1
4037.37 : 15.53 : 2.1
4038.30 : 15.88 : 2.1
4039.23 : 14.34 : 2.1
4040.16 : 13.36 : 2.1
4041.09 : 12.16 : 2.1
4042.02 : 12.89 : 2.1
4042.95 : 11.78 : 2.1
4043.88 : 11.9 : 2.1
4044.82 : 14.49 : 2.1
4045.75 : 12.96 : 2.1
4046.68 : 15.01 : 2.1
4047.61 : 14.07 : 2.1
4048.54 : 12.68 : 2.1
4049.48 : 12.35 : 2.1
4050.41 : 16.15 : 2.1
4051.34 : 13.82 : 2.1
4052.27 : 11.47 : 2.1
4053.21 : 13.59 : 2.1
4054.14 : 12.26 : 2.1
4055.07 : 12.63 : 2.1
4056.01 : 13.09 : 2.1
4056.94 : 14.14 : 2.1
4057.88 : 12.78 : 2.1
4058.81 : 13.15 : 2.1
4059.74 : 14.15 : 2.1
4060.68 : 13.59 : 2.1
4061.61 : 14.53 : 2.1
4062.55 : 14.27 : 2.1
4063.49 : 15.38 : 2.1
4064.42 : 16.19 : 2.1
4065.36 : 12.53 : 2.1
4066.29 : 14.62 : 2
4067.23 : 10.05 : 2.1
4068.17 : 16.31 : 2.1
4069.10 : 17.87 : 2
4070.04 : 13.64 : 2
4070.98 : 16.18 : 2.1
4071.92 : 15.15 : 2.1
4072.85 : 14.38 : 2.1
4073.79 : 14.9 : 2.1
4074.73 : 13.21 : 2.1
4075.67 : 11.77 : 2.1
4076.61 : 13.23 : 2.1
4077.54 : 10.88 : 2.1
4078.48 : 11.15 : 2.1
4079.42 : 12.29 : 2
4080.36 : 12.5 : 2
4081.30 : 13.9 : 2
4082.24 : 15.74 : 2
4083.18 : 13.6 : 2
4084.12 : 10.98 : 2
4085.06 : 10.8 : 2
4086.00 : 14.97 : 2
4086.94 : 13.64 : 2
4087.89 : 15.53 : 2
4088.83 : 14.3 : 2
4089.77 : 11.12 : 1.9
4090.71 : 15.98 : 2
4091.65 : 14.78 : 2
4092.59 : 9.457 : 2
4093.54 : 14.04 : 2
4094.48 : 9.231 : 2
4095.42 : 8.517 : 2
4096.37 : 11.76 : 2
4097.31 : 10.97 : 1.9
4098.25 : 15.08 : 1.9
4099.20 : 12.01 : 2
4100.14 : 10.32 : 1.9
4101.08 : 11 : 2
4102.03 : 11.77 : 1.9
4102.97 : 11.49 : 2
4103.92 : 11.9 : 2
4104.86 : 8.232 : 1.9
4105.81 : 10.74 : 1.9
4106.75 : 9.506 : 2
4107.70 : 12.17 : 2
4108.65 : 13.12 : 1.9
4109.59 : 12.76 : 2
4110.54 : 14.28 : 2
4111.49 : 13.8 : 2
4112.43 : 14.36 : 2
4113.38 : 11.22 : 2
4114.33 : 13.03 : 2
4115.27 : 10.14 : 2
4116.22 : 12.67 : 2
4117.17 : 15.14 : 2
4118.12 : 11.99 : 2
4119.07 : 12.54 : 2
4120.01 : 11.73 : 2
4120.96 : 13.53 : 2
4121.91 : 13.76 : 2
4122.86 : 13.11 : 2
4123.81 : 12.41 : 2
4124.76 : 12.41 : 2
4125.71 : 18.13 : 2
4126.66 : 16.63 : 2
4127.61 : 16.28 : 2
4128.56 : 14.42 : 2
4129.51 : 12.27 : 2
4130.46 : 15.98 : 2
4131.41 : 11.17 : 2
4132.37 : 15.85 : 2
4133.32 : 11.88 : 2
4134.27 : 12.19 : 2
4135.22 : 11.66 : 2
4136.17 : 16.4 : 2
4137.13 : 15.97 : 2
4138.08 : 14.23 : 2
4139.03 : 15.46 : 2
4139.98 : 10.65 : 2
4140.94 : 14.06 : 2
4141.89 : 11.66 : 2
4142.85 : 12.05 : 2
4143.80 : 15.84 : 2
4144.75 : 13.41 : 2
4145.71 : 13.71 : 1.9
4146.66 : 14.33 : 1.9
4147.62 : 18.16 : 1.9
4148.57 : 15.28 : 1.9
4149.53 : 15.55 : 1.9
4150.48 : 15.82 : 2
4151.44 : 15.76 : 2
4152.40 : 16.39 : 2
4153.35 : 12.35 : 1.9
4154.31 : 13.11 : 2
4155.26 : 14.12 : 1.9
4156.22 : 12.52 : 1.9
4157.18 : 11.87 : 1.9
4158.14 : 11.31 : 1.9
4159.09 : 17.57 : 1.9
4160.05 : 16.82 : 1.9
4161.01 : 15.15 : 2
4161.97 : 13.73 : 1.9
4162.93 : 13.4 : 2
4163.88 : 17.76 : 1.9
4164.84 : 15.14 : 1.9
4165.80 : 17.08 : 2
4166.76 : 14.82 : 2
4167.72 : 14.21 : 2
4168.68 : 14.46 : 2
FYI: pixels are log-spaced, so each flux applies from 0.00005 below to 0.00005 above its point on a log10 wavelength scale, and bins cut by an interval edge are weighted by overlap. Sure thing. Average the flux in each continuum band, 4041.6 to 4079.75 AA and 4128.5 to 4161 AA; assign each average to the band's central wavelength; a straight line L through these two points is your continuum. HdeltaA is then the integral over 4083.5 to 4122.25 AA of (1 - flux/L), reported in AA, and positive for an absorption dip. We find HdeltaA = 4.4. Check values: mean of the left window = 13.6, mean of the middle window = 12.3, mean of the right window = 14.1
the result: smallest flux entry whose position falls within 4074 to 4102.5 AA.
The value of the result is 8.517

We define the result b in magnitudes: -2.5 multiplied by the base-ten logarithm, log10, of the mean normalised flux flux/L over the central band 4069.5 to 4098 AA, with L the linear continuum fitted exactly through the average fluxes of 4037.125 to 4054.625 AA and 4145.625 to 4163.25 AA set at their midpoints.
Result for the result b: 0.07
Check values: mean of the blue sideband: 13.5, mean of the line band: 13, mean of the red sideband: 14.6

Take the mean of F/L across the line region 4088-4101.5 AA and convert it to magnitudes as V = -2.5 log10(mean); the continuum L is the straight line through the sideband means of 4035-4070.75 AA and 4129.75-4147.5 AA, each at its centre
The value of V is 0.14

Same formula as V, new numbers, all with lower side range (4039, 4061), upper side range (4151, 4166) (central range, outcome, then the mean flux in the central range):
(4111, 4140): 0.043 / 13.6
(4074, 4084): 0.066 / 12.8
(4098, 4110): 0.210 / 11.5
